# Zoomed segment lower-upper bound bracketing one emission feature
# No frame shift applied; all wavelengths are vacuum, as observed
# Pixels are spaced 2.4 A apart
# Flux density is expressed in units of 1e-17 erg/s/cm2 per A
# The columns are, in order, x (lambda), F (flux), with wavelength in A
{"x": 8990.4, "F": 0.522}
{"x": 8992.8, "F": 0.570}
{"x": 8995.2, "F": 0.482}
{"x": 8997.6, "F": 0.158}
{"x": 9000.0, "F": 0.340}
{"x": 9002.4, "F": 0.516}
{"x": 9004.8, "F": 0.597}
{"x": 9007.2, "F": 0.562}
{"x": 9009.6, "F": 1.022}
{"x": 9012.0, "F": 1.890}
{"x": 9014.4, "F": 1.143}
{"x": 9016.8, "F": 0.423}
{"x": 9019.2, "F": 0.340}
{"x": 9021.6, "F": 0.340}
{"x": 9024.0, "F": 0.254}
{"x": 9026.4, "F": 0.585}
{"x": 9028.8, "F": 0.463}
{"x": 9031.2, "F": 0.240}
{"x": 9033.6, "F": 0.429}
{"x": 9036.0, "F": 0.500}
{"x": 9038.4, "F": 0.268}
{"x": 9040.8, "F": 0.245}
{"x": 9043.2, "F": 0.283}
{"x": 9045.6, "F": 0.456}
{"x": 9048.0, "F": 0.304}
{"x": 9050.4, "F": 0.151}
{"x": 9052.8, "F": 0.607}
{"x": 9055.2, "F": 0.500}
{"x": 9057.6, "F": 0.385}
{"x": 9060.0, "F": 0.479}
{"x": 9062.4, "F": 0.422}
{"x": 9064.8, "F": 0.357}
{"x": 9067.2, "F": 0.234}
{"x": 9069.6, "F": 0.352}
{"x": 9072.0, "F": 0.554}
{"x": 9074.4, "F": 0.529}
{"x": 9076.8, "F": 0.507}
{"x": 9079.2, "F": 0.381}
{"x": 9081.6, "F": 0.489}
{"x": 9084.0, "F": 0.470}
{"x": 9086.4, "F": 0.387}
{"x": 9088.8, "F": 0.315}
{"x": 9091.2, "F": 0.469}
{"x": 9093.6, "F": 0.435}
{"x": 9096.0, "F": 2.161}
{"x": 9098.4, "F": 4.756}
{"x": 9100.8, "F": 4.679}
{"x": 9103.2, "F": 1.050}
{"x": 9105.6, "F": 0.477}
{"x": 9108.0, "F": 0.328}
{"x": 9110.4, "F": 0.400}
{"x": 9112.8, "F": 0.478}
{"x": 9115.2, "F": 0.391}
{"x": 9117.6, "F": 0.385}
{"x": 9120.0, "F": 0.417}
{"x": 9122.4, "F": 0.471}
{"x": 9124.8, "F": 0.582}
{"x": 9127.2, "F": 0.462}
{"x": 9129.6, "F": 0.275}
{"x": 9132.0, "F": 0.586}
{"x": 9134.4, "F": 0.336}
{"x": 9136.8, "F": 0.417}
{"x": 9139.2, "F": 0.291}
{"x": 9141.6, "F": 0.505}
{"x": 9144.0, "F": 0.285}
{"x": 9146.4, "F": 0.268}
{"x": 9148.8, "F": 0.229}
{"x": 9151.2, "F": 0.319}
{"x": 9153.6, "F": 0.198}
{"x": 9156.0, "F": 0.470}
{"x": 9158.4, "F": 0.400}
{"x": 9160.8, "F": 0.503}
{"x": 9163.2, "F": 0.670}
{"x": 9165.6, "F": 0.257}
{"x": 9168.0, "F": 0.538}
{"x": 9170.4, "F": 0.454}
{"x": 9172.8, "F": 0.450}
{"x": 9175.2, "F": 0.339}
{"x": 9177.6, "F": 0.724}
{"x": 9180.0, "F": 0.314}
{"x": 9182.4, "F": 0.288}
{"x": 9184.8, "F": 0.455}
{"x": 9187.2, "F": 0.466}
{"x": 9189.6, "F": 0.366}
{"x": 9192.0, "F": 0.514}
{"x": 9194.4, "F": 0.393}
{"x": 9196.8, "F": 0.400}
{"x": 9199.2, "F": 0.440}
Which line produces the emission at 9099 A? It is [O III]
